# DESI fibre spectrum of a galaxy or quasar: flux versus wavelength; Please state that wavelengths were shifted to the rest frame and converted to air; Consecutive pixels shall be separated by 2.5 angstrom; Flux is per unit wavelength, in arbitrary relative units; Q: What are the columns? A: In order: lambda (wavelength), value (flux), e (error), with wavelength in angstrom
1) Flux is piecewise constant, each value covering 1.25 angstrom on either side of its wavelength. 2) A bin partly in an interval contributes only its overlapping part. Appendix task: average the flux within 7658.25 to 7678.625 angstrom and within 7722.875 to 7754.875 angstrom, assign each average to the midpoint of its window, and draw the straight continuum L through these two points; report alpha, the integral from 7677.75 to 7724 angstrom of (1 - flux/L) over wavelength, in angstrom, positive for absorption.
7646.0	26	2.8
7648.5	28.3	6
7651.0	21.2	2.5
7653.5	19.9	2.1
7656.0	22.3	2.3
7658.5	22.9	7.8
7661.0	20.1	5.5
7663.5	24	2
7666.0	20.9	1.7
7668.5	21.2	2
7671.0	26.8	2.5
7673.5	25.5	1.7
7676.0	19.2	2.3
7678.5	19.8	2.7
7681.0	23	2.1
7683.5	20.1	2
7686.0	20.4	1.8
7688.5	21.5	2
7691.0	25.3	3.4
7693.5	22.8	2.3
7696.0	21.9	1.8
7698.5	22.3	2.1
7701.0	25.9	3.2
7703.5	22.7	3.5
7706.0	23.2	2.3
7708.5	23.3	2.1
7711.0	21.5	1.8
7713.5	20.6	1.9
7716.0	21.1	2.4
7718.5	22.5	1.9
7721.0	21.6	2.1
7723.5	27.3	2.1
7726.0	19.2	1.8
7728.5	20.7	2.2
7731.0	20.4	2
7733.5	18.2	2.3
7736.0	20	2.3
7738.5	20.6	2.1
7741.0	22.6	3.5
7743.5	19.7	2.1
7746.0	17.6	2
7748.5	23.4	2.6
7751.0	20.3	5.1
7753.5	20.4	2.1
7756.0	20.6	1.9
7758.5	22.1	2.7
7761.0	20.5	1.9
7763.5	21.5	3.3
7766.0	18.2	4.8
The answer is -1.8 angstrom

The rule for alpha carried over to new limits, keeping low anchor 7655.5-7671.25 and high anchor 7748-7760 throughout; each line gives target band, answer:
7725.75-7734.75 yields 0.77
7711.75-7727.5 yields -0.27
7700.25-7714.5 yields -0.65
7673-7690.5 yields 0.61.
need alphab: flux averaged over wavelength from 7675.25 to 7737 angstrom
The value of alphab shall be 21.8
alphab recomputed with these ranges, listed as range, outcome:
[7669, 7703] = 22.6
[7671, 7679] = 22.5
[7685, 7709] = 22.9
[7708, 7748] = 21.1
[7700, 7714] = 22.9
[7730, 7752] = 20.3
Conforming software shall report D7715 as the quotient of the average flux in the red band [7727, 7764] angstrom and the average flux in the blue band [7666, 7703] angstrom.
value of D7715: 0.91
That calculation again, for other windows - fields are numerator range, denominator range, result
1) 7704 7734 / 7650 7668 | 1.01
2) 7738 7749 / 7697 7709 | 0.88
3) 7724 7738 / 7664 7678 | 0.89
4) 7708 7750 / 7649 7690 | 0.96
